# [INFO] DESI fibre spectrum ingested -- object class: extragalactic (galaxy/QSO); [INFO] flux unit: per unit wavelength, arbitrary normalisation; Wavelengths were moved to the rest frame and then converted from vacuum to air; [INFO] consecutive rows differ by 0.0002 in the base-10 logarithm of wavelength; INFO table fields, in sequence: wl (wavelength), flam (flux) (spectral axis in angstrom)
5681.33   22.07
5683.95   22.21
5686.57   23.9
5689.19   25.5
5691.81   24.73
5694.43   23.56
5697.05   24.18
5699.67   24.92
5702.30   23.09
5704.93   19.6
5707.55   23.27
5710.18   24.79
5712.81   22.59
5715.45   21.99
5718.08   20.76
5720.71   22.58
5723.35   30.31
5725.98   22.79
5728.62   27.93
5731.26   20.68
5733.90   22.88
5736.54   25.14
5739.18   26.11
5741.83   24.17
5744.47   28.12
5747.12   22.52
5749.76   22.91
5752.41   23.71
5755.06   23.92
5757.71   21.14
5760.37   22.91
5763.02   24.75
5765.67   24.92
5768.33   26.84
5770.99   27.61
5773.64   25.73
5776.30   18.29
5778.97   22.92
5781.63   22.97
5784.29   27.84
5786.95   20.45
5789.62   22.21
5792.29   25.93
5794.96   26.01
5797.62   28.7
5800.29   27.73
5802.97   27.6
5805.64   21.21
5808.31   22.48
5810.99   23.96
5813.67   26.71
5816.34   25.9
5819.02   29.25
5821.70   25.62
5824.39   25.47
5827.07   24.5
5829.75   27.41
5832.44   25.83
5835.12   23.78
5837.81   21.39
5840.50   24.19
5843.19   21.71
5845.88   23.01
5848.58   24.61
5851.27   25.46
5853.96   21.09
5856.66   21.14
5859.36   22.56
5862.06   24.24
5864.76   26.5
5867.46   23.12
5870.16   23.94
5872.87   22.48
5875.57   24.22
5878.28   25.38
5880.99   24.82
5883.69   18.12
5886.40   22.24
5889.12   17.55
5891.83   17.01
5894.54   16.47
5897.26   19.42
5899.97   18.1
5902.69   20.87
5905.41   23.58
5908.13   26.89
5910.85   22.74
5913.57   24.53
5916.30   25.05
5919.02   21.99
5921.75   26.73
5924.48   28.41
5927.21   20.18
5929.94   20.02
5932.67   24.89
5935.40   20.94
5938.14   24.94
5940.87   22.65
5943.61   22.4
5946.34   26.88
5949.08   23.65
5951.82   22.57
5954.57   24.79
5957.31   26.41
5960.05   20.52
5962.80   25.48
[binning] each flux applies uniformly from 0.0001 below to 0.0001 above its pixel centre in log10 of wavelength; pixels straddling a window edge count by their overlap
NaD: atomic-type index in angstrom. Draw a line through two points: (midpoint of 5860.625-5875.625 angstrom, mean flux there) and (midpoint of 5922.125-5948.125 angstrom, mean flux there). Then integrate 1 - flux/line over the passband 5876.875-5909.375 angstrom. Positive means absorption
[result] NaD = 4.1 angstrom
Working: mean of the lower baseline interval 24.1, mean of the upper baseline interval 23.6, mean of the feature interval 20.9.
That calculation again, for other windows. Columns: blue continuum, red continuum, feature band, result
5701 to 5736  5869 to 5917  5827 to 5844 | -1.4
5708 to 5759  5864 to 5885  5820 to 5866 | -0.9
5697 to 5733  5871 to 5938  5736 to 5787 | -2.3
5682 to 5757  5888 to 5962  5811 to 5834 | -2.9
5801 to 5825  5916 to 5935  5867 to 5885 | 0.9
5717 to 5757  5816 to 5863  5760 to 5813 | -0.8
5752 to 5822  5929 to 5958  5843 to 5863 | 1.0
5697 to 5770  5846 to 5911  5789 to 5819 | -3.2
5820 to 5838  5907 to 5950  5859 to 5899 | 4.5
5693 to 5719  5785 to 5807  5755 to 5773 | -0.3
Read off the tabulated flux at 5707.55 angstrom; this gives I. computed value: 23.27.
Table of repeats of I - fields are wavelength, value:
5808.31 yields 22.48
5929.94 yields 20.02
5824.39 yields 25.47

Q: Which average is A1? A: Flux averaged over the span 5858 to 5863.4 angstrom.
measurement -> 23.4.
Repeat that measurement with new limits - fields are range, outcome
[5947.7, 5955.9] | 23.6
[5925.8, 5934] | 21.7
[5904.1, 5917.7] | 24.6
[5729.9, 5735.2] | 21.8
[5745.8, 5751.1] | 22.7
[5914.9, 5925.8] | 25.5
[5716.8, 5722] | 21.7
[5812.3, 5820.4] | 27.3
